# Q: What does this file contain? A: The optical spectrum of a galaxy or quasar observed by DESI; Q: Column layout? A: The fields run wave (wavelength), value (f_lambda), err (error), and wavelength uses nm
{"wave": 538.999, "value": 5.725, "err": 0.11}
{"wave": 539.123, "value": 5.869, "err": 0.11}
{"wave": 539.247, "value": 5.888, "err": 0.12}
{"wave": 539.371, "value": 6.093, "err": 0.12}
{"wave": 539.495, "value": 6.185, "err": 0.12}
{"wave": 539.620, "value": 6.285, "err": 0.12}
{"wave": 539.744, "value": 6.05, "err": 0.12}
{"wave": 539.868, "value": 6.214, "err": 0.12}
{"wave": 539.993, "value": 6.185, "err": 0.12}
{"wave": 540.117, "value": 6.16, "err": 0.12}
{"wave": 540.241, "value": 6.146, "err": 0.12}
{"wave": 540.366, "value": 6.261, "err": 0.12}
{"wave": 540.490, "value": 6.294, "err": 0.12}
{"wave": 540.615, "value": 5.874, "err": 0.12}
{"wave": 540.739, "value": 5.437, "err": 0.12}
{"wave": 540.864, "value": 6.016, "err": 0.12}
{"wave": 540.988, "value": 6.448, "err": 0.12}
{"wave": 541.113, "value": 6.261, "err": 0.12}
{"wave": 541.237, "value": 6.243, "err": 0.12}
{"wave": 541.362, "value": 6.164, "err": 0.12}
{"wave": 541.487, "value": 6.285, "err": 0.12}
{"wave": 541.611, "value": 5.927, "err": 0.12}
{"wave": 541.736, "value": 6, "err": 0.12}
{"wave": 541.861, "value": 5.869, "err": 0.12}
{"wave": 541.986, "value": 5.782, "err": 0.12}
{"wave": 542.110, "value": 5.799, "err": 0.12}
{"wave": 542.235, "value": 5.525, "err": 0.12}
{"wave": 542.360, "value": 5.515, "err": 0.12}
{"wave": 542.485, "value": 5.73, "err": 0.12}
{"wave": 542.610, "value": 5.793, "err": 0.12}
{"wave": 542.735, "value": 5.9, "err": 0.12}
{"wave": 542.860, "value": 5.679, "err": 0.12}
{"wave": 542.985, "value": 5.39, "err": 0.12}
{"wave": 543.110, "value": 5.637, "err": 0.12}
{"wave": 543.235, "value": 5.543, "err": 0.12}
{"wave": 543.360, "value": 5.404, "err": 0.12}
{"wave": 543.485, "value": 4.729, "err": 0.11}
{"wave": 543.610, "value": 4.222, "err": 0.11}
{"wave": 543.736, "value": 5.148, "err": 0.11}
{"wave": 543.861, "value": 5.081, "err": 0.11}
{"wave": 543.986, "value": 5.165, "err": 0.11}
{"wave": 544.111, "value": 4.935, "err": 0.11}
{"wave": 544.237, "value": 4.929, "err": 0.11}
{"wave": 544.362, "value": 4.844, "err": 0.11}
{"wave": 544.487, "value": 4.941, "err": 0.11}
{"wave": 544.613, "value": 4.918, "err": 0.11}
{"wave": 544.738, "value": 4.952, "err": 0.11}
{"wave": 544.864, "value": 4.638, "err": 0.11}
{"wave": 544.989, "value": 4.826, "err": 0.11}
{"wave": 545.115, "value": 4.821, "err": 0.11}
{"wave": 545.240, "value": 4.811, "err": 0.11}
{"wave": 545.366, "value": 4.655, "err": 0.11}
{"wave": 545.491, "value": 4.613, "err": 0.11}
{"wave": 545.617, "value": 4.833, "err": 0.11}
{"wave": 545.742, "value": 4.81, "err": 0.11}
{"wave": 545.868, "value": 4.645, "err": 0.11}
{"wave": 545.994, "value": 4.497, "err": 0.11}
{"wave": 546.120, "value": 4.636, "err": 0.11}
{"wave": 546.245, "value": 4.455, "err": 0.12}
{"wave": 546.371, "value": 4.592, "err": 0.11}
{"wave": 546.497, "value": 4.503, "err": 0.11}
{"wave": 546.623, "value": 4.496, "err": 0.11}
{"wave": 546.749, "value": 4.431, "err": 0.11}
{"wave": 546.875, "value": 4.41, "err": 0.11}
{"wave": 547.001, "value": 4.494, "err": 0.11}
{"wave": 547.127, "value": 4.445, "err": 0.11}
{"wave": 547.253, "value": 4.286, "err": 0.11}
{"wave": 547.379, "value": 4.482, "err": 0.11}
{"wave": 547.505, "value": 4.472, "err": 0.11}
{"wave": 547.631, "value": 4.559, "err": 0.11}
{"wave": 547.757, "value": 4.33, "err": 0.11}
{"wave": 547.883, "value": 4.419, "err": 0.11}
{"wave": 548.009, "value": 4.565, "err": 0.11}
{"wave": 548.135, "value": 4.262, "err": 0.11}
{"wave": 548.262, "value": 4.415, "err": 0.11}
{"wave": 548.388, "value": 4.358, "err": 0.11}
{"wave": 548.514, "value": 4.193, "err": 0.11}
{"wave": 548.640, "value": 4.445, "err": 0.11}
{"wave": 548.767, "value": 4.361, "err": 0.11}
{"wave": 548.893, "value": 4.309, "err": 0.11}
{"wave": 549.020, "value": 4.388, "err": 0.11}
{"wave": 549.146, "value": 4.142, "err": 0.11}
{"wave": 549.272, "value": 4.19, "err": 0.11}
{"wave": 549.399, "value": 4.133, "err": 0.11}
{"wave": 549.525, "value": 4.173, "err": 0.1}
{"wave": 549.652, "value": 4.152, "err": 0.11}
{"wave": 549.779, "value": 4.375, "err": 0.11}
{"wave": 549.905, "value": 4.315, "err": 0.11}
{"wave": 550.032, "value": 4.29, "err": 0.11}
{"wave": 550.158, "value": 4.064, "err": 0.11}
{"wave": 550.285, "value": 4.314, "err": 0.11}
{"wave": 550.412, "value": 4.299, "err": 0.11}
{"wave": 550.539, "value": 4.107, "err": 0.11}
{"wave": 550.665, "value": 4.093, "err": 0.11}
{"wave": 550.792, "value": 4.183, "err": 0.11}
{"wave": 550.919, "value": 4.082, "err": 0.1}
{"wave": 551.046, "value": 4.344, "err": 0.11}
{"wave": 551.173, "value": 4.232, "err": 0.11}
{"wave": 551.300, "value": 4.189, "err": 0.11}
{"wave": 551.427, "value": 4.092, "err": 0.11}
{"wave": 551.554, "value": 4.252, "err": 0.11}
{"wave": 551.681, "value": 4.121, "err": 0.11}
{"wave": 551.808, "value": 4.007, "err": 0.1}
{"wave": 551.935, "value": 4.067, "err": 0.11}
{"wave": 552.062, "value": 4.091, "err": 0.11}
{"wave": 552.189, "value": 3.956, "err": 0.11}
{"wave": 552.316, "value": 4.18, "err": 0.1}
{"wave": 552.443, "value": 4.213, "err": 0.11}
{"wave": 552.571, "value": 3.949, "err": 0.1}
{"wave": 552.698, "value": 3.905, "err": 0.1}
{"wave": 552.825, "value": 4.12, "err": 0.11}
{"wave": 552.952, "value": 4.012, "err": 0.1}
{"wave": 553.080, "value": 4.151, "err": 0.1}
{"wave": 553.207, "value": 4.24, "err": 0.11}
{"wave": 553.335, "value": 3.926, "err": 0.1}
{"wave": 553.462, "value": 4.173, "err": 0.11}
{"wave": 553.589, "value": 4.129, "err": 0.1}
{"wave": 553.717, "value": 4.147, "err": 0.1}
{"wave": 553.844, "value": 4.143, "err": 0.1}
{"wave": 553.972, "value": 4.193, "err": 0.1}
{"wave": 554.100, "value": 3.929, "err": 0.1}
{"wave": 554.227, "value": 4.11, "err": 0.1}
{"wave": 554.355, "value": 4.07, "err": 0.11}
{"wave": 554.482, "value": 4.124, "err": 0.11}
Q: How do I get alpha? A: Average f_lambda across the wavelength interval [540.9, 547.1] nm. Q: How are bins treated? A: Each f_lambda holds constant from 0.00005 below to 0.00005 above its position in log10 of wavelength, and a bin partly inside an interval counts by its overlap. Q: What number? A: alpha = 5.18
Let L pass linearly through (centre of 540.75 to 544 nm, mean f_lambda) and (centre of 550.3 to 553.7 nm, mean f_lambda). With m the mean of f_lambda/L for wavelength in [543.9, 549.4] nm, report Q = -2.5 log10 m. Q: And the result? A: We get 0.09 mag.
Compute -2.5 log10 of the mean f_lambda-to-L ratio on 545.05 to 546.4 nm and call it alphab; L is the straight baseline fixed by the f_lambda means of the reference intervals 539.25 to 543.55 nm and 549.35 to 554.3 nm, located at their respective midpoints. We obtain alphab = 0.11 mag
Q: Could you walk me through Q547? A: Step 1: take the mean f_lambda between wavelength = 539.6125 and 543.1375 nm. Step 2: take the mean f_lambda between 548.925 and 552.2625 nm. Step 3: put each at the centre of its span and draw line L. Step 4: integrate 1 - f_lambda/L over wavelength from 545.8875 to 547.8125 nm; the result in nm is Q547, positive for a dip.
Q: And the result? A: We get 0.17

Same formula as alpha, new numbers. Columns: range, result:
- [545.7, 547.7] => 4.51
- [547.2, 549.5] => 4.35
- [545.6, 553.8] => 4.28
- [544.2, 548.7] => 4.58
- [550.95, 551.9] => 4.17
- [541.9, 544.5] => 5.33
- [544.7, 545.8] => 4.77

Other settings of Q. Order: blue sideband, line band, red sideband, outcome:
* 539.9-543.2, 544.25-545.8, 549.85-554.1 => 0.11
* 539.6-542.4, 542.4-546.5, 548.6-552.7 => 0.08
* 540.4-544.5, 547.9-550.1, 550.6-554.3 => 0.08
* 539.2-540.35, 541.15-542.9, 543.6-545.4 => -0.06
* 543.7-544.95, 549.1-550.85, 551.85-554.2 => 0.05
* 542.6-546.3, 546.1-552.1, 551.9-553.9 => 0.04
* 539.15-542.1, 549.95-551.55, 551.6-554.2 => 0.06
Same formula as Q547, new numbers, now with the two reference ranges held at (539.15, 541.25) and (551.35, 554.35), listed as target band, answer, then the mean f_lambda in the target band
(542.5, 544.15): 0.095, 5.3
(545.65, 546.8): 0.130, 4.57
